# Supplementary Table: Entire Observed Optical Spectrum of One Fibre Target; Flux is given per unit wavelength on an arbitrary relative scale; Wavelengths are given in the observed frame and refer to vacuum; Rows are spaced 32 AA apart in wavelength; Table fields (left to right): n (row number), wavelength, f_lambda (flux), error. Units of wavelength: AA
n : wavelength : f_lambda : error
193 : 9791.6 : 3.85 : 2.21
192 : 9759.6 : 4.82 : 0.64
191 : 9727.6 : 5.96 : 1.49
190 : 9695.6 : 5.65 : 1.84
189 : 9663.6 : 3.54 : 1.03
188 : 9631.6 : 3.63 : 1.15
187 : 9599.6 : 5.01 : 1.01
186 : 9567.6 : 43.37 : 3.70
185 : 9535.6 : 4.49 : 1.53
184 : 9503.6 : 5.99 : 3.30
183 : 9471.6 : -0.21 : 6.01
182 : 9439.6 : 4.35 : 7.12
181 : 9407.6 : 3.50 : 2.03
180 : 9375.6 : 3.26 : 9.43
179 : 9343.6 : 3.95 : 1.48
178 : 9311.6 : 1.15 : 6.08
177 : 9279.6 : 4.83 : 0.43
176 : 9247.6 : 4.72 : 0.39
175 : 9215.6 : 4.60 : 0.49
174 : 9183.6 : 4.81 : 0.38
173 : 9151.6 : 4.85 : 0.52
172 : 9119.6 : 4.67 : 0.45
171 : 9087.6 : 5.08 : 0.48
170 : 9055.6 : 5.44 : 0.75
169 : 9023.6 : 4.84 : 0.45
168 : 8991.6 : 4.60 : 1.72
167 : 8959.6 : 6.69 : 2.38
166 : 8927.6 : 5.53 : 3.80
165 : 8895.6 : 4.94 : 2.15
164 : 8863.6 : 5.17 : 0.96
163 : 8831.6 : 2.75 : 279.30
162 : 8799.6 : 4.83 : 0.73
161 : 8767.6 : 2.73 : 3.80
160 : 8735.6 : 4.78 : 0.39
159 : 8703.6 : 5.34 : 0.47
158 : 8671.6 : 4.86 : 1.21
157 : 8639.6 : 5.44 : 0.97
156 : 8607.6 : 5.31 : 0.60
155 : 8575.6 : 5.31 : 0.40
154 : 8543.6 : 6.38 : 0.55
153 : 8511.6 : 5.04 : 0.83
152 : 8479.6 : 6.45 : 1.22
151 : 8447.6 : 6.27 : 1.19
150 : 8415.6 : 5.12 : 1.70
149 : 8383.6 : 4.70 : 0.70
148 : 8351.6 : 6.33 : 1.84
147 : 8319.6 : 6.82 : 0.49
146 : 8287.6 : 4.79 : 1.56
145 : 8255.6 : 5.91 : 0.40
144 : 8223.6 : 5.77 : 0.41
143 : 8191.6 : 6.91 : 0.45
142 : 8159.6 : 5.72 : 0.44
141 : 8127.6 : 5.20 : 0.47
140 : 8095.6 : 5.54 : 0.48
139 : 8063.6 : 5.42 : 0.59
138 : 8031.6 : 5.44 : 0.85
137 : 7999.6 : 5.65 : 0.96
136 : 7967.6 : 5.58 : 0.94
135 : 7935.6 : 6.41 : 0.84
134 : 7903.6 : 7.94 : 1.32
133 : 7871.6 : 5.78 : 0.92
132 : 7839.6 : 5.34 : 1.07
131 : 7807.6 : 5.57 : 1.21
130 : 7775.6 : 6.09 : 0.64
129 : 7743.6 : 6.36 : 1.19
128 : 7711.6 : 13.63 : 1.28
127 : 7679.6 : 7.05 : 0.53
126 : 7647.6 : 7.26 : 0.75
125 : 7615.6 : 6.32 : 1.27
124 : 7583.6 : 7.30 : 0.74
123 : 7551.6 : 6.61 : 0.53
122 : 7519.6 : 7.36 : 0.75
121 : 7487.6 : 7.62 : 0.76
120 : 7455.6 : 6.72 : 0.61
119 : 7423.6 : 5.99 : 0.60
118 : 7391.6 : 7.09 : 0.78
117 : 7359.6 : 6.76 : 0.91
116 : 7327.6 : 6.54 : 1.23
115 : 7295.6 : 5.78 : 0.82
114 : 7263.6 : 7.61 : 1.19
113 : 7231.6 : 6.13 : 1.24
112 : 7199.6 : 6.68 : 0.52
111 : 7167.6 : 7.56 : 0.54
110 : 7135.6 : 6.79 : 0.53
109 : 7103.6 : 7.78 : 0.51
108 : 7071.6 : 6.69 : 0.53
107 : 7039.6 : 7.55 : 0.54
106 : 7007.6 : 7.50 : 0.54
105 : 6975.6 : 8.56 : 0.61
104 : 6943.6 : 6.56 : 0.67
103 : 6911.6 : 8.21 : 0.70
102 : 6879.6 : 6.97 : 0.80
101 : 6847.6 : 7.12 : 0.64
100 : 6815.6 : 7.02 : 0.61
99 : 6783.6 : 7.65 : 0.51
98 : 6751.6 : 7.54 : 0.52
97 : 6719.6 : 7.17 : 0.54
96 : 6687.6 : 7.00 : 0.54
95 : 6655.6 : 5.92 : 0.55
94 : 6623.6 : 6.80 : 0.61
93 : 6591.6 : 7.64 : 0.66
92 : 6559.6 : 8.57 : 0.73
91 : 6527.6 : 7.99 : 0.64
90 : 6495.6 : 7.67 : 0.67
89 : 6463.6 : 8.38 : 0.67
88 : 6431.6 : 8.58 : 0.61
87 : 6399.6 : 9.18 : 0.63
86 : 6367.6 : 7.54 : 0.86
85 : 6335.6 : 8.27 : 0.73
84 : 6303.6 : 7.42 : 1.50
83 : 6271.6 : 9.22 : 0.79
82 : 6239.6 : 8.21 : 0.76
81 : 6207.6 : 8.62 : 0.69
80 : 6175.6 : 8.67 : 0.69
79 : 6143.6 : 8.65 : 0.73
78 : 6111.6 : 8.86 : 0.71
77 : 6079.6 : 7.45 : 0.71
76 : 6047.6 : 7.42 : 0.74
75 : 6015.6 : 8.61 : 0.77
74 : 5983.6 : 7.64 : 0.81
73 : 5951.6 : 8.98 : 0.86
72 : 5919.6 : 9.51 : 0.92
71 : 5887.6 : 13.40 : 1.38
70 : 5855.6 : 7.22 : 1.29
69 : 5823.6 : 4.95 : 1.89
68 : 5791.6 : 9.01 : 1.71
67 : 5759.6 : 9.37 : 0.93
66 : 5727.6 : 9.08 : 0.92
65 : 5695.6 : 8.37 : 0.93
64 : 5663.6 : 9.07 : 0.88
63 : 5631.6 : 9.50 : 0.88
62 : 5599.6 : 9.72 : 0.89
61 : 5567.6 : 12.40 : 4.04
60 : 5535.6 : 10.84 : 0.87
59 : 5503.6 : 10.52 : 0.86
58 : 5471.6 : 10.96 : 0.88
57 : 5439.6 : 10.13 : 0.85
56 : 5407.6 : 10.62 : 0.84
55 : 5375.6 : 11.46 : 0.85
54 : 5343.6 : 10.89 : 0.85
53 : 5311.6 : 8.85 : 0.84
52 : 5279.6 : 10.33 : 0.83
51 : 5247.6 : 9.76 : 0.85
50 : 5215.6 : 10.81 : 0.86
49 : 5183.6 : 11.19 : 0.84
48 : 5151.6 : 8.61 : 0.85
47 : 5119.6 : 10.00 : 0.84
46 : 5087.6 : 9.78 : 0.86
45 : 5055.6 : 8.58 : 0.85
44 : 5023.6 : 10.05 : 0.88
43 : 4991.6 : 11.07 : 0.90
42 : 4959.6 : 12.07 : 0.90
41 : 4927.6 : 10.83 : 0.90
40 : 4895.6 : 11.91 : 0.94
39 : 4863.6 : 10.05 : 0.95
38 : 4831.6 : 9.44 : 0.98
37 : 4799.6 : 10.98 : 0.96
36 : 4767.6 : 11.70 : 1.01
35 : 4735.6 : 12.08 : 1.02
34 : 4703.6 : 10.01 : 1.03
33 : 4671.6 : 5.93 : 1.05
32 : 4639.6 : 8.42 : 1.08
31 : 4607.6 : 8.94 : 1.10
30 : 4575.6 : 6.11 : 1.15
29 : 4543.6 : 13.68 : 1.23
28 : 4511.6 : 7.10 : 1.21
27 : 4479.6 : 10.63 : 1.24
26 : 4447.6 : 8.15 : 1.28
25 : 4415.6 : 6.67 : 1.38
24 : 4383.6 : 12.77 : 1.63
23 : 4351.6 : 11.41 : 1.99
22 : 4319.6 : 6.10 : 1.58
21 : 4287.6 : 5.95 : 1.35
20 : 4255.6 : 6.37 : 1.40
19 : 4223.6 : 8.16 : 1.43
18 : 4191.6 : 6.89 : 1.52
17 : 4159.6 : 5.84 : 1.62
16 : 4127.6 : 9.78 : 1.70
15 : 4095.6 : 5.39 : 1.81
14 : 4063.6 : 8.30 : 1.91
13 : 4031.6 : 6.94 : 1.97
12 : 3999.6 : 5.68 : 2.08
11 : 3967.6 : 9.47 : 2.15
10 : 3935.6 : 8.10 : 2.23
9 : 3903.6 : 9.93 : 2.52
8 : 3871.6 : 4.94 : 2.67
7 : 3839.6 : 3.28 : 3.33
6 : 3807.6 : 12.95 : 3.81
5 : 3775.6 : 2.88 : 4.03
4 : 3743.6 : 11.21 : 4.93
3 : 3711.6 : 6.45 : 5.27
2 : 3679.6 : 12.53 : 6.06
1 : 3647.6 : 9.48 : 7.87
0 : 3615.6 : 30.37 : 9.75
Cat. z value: 0.176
